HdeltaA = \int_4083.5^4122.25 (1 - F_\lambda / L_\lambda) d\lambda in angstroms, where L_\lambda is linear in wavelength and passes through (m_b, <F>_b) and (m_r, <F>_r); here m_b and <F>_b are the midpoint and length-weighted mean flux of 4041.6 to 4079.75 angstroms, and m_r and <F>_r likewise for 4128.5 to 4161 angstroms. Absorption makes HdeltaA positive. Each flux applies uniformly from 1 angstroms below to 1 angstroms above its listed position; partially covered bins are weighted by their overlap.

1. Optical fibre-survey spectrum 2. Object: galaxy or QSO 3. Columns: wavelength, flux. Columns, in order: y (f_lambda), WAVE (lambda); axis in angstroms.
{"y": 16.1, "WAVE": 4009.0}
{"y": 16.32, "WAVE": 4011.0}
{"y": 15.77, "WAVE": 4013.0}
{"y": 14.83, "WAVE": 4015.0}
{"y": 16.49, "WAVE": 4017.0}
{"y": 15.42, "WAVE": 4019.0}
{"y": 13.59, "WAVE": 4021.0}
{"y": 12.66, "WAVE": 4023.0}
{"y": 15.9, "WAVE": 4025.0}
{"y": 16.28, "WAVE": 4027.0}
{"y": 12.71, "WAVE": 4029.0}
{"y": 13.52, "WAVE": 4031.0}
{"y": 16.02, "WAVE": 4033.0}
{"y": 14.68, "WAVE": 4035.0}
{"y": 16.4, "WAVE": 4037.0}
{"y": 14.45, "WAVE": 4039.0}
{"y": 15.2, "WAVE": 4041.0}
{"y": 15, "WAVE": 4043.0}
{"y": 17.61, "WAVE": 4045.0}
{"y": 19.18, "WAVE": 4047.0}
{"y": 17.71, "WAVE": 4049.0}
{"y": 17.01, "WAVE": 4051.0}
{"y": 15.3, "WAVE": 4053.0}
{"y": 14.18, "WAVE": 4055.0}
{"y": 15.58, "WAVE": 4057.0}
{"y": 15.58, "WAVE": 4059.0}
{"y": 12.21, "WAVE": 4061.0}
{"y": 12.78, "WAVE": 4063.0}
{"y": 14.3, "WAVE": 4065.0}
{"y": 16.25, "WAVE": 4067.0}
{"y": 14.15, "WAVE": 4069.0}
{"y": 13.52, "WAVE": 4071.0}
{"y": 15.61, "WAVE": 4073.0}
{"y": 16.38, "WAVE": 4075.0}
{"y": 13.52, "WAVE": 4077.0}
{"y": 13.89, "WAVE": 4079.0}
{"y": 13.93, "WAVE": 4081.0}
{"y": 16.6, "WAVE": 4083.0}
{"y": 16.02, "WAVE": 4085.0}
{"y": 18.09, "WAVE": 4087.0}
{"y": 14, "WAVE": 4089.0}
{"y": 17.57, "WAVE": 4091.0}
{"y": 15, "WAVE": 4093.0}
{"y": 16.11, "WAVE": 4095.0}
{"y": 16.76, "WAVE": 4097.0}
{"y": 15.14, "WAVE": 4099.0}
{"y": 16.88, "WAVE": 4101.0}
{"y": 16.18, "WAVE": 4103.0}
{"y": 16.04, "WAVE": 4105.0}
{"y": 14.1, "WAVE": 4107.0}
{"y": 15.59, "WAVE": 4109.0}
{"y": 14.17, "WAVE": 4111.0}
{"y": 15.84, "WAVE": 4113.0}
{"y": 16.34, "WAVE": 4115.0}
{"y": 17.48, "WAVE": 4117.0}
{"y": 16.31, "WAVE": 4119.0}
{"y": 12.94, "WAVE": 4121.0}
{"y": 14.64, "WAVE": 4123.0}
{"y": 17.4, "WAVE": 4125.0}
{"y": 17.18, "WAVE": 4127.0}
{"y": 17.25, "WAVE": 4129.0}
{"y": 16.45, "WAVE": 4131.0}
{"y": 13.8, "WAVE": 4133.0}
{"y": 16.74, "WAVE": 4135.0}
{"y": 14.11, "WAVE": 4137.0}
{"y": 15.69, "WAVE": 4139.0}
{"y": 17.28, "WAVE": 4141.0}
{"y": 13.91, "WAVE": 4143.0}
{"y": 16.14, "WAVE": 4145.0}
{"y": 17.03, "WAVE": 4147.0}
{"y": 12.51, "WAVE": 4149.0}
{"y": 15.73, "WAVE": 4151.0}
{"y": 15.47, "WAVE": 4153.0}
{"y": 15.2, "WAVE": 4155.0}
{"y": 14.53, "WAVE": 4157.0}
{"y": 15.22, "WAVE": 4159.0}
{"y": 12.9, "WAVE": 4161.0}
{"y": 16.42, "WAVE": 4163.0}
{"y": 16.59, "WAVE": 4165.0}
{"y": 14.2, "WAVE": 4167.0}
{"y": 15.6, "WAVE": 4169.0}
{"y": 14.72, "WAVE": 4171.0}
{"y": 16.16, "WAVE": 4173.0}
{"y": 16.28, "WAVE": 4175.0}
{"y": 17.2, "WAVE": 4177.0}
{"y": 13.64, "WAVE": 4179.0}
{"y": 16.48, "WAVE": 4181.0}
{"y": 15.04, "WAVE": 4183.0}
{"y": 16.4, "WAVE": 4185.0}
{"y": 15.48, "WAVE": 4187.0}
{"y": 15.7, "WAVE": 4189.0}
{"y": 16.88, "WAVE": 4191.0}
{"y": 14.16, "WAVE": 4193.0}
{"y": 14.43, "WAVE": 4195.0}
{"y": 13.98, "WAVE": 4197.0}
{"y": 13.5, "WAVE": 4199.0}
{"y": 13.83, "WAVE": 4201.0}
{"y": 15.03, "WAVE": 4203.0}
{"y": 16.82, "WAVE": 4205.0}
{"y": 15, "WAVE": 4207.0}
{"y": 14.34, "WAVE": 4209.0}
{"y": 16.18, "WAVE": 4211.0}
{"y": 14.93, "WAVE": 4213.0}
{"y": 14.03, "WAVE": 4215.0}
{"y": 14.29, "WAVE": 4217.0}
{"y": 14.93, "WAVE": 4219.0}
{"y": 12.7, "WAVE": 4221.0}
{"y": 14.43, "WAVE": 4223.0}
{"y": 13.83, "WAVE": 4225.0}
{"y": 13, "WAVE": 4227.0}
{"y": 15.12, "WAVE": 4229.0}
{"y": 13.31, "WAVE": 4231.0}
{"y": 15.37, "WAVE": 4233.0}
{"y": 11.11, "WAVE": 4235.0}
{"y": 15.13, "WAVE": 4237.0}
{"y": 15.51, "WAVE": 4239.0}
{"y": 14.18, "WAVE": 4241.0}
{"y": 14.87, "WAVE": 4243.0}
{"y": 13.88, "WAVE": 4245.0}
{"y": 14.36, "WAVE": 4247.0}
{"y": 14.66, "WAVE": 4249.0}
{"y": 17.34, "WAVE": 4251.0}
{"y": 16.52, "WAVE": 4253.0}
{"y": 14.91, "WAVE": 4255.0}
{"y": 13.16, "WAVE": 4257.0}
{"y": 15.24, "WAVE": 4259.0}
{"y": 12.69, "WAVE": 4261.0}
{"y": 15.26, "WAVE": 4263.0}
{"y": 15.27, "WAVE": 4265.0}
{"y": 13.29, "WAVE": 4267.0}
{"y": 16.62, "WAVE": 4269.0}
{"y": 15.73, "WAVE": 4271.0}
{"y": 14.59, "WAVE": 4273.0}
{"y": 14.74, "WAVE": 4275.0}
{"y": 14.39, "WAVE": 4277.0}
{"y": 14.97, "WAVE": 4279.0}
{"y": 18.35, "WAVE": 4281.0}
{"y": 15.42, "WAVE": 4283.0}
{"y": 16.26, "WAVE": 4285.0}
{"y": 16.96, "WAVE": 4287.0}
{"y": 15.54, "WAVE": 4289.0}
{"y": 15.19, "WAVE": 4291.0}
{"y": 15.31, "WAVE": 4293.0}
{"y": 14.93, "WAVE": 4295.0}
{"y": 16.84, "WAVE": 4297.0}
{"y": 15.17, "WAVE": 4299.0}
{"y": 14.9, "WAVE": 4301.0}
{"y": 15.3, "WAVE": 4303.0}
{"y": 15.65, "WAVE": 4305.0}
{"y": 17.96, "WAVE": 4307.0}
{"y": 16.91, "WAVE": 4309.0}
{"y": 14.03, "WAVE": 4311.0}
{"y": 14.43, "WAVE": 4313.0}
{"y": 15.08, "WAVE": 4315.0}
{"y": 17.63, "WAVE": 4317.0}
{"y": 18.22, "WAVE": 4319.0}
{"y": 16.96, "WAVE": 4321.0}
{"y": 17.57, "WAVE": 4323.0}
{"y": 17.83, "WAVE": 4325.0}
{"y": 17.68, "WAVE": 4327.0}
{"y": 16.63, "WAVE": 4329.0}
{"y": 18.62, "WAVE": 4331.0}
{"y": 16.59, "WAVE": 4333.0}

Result -1.3 angstroms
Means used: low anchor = 15.3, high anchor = 15.3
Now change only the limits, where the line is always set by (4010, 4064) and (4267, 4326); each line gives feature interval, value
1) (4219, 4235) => 1.9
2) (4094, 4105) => -0.5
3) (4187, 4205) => 1.0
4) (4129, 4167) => 0.5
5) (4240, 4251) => 0.8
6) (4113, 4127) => -0.4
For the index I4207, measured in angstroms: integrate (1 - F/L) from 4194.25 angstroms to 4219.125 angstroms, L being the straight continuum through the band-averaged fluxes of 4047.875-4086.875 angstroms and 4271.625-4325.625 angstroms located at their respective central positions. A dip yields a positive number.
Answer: 1.42 angstroms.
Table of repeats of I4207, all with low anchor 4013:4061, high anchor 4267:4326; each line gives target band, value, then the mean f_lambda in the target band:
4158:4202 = 1.3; 15.2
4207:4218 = 0.7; 14.8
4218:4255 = 3.1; 14.5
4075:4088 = 0.1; 15.4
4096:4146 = -0.7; 15.8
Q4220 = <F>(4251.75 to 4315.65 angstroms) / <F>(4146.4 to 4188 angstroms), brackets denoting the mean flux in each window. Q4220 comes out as 1.00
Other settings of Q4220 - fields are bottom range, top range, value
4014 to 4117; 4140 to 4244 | 0.97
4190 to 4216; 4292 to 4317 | 1.05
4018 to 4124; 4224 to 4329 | 1.00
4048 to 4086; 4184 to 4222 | 0.99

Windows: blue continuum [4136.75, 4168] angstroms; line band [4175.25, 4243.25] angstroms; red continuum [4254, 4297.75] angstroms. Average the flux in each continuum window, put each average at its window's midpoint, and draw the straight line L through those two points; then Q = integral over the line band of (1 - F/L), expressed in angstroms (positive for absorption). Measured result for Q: 2.1 angstroms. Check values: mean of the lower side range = 15.2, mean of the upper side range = 15.2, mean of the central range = 14.7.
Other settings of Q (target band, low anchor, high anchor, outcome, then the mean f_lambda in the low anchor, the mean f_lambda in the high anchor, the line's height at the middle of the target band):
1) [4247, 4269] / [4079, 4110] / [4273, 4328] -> 1.5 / 15.8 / 16.1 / 16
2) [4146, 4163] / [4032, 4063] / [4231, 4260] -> 0.2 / 15.6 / 14.7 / 15.1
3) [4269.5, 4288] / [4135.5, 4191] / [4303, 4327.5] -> 0.7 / 15.4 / 16.6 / 16.3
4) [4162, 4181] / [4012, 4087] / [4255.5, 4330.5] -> -0.3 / 15.2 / 15.8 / 15.5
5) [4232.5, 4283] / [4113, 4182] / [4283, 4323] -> 3.1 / 15.6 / 16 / 15.9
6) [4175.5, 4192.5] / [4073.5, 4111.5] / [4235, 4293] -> -0.5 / 15.6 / 15.1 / 15.3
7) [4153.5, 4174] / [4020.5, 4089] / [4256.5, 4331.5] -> 0.4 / 15.2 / 15.8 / 15.5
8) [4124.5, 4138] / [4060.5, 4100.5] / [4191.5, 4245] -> -1.1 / 15.1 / 14.4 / 14.9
